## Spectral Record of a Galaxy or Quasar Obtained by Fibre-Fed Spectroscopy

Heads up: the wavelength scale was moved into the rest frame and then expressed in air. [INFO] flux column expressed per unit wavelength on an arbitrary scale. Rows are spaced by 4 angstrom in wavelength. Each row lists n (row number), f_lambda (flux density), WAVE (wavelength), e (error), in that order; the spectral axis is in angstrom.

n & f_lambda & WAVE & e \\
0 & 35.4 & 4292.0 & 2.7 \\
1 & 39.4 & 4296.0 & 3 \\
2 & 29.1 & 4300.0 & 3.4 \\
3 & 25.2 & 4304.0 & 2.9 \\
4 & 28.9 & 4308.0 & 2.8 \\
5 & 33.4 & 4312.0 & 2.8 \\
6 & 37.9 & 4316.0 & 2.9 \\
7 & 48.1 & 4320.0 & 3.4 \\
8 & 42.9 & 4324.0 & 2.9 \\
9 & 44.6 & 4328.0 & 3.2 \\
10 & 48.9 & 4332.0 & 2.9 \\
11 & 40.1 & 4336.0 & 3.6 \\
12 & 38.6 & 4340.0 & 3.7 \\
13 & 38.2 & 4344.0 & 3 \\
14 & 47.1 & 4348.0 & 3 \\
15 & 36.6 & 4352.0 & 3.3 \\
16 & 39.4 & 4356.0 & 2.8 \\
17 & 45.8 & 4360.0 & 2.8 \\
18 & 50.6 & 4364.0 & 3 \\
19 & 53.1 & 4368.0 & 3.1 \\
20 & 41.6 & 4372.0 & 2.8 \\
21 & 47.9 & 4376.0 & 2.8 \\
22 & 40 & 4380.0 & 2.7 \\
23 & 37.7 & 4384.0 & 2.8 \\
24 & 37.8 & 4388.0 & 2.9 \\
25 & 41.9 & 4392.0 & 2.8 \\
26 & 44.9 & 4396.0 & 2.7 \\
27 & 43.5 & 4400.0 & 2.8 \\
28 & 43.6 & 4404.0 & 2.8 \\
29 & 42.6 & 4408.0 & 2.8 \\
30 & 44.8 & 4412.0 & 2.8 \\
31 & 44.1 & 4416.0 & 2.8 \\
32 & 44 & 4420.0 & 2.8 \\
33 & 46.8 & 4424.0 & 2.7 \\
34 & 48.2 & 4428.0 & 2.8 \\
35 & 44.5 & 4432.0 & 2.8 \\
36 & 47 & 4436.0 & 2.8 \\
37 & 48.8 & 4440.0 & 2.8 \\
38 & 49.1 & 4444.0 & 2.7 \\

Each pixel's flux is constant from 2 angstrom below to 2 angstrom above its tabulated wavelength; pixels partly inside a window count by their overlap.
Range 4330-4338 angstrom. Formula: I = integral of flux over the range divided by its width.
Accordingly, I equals 44.5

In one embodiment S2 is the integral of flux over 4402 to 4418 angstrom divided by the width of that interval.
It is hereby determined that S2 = 43.8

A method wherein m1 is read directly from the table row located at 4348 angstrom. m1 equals 47.1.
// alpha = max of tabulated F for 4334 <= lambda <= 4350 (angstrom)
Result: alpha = 47.1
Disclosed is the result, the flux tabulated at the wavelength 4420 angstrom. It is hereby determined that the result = 44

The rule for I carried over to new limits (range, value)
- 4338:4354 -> 40.1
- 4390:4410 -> 43.3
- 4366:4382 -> 45.6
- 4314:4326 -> 43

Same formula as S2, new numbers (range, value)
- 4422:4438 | 46.6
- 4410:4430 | 45.6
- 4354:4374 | 46.1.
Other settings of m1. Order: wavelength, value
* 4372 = 41.6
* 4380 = 40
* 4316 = 37.9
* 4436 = 47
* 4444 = 49.1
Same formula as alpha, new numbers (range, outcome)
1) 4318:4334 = 48.9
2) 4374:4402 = 47.9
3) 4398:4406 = 43.6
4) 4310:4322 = 48.1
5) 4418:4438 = 48.2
